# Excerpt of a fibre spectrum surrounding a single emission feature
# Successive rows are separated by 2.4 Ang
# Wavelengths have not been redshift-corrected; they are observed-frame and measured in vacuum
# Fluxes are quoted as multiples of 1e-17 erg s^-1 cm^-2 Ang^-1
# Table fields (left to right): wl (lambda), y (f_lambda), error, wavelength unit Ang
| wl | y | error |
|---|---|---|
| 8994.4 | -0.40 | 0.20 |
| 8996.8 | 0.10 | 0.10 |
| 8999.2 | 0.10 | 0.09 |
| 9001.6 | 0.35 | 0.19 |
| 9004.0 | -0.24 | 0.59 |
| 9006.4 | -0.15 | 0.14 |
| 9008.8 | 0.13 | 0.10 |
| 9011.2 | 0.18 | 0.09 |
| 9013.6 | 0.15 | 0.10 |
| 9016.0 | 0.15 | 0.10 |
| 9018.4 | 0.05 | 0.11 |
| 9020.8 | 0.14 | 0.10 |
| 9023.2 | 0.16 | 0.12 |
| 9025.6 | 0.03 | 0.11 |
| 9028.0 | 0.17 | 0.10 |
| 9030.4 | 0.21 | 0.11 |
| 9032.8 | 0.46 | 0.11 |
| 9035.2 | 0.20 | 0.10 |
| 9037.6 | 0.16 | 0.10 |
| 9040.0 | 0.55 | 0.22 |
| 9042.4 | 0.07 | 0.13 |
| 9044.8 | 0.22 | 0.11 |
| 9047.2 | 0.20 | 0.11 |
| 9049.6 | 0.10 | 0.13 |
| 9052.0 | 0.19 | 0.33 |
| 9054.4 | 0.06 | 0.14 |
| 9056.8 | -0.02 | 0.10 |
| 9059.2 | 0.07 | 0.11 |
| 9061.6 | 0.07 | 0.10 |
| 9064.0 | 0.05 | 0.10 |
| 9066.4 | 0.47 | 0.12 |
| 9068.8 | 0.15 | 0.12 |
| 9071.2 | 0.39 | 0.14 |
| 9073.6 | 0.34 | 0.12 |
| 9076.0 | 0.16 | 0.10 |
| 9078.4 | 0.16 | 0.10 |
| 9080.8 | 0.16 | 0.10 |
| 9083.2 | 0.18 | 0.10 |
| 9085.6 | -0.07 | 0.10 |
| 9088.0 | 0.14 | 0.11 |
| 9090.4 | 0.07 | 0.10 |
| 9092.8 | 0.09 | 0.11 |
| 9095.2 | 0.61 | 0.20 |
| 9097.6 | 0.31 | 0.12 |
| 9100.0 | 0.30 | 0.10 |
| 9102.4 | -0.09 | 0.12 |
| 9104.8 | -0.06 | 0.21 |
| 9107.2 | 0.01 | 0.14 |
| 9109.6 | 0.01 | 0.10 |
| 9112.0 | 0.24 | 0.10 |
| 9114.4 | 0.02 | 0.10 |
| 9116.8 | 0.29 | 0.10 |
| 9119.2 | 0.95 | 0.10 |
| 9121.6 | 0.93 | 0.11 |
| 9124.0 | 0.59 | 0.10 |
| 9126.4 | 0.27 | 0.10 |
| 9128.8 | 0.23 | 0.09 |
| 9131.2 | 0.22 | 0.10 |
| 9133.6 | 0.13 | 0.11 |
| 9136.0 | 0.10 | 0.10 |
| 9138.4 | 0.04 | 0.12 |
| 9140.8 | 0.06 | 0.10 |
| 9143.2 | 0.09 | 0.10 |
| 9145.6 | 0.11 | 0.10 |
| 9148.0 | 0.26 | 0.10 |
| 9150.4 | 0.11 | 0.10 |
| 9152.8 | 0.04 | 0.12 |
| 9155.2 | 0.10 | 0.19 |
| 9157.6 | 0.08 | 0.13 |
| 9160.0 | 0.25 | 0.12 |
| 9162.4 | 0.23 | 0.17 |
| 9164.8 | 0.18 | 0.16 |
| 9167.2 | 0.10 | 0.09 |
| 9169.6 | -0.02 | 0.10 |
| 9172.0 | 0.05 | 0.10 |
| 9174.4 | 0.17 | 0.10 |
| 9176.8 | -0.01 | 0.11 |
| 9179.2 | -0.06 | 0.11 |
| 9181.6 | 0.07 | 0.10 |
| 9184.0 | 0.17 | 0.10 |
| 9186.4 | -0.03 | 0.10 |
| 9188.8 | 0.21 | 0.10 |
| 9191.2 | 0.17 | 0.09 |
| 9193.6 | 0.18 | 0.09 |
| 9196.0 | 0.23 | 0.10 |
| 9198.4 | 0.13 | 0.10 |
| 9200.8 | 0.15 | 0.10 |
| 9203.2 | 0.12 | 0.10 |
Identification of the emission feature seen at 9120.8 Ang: [O III] 5007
